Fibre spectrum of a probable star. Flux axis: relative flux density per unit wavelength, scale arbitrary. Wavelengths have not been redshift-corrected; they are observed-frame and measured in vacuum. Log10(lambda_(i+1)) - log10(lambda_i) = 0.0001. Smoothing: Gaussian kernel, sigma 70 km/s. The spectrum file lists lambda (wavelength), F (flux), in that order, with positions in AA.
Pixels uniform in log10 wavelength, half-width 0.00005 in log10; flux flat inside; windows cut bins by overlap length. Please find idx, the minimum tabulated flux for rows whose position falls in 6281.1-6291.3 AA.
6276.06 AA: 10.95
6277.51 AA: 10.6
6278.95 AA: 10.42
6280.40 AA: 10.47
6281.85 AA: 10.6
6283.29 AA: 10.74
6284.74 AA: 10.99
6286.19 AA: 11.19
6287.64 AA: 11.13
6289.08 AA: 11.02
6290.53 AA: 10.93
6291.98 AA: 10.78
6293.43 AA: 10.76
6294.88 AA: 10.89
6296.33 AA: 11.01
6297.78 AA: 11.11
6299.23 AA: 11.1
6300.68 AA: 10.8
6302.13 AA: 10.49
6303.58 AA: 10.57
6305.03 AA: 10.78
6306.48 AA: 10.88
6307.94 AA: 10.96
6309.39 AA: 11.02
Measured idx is 10.6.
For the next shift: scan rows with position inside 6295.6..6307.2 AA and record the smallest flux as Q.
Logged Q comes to 10.49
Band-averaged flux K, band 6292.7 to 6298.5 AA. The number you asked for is 10.9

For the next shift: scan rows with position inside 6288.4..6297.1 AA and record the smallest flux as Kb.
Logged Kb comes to 10.76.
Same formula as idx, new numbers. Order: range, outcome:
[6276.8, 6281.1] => 10.42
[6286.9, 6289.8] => 11.02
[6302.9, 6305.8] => 10.57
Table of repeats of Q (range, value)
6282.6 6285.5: 10.74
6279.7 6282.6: 10.47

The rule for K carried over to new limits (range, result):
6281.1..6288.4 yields 10.9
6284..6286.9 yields 11.1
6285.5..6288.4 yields 11.2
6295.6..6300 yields 11.1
